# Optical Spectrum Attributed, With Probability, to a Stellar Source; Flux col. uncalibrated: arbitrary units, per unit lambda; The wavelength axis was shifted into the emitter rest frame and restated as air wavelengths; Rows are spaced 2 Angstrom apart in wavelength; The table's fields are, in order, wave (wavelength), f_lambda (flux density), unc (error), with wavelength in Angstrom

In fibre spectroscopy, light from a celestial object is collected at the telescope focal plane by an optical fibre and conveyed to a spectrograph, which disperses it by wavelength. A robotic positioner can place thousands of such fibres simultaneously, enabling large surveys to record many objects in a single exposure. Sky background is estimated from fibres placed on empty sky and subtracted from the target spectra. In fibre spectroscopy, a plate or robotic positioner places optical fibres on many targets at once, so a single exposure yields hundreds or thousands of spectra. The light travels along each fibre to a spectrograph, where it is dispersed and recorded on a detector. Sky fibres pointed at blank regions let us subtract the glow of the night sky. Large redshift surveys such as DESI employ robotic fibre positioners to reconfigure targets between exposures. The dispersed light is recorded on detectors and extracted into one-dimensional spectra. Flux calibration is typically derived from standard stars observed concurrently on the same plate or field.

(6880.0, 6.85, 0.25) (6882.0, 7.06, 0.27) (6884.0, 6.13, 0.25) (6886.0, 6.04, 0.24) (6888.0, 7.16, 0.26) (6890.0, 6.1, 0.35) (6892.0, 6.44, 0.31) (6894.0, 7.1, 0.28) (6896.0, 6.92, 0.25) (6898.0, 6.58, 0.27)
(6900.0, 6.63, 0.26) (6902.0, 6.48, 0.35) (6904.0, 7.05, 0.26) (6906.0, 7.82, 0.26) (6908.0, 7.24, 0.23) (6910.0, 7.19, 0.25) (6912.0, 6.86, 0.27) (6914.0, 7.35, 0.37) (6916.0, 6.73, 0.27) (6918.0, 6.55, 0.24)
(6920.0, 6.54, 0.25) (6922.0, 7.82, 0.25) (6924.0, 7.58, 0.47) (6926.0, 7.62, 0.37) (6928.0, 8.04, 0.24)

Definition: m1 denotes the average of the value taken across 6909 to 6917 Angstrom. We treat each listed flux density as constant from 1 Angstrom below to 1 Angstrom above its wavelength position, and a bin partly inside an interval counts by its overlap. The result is 7.03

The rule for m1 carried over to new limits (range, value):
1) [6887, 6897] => 6.74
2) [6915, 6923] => 6.91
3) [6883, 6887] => 6.08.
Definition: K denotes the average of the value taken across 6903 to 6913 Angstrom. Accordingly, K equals 7.23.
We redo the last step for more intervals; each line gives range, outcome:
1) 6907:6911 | 7.21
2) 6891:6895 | 6.77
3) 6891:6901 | 6.73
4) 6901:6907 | 7.12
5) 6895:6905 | 6.73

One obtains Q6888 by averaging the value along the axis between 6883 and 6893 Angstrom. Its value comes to 6.37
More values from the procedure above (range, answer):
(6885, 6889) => 6.6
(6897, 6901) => 6.61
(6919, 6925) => 7.31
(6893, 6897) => 7.01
